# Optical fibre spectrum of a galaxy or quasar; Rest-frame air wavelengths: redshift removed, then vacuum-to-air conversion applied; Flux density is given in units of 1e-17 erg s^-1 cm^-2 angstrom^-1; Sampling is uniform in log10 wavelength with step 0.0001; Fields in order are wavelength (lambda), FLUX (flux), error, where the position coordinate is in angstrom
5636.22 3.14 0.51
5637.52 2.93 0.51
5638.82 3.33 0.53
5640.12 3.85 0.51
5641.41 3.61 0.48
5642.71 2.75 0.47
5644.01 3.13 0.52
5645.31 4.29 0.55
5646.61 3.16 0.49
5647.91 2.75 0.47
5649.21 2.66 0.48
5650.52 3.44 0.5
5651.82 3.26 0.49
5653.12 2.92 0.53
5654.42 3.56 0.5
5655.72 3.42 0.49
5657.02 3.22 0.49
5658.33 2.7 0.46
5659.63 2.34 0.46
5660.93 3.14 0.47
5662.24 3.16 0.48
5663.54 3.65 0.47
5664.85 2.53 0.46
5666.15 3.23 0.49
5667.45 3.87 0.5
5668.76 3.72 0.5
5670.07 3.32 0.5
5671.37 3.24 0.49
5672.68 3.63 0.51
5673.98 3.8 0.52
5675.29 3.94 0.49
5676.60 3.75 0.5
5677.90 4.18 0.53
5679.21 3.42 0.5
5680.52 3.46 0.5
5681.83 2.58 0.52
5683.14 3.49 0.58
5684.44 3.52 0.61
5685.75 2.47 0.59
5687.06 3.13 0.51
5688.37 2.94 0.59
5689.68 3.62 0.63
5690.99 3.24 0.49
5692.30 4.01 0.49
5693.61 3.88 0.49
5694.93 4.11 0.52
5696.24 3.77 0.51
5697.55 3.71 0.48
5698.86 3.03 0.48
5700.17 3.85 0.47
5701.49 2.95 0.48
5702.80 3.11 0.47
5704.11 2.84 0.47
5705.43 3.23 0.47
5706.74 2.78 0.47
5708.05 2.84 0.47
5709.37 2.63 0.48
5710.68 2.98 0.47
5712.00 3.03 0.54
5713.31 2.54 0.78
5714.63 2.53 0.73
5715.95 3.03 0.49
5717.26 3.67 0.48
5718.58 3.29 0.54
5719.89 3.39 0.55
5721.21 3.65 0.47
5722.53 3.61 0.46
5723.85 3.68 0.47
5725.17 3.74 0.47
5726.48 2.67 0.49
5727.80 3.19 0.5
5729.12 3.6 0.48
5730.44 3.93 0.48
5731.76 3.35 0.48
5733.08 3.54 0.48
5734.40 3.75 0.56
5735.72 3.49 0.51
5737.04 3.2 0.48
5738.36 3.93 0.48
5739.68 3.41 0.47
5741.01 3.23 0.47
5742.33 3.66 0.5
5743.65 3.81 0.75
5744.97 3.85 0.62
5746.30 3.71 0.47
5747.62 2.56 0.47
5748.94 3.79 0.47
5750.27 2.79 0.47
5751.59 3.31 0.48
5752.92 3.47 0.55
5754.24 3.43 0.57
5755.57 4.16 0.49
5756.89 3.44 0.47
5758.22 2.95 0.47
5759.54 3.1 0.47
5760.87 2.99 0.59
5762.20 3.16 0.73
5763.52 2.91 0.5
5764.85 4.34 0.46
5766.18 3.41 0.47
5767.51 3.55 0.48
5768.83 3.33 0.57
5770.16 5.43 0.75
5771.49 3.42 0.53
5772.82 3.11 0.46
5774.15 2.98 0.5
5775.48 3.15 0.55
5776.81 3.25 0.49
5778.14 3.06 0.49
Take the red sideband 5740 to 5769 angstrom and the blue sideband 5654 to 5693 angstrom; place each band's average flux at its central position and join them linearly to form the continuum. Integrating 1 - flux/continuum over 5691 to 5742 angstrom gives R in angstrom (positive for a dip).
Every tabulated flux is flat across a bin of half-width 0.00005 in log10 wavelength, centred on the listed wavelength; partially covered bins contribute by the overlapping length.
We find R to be 0.5 angstrom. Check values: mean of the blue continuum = 3.34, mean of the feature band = 3.35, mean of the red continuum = 3.41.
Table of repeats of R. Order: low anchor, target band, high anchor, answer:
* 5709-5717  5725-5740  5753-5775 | -1.9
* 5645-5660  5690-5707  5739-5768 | -1.0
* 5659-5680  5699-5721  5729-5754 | 2.6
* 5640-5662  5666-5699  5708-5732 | -3.2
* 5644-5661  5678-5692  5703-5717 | -1.2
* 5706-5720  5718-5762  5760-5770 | -3.0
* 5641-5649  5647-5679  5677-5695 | 0.1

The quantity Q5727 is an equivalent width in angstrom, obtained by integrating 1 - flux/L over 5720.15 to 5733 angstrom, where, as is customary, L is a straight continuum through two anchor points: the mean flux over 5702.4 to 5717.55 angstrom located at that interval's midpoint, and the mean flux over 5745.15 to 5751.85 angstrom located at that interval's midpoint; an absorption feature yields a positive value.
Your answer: -1.77 angstrom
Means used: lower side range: 2.91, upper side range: 3.27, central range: 3.49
